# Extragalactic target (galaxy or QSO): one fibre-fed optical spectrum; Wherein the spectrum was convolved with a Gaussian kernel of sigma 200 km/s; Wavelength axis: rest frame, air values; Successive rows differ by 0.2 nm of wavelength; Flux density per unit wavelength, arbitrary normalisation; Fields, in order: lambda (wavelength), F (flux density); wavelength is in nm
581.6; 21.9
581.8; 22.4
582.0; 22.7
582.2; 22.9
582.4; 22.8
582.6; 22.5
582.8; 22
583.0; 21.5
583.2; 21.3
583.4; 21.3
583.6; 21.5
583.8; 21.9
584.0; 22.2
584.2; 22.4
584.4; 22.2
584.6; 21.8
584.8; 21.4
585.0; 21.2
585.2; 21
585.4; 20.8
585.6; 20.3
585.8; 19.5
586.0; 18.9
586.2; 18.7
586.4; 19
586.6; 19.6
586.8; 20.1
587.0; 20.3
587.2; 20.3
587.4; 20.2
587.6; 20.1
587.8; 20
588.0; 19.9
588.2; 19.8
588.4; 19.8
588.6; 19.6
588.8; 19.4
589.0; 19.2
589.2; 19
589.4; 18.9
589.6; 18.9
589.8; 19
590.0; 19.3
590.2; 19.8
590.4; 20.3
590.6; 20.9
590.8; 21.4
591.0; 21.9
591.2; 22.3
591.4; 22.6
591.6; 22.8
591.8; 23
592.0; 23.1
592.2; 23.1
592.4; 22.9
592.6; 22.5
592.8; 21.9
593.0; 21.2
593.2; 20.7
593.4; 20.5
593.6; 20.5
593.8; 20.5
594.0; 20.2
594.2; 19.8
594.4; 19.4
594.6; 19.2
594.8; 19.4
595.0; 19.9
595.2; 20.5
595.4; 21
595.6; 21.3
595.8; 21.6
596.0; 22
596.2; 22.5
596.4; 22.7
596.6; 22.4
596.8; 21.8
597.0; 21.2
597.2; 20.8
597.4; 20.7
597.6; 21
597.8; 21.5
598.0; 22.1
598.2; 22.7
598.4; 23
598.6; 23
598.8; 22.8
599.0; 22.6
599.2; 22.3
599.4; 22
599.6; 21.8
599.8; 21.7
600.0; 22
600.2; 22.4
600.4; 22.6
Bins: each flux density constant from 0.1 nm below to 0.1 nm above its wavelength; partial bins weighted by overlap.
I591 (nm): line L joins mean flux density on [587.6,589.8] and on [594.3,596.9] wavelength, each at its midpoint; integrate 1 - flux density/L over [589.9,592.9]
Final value -0.26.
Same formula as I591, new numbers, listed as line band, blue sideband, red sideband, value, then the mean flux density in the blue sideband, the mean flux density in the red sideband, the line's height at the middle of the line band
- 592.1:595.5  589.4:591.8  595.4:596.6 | 0.11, 20.8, 22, 21.5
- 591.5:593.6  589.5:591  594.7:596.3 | -0.16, 20.1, 21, 20.5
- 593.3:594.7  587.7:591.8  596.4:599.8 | 0.08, 20.3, 22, 21.2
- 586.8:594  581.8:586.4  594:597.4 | 0.14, 21.4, 20.9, 21.1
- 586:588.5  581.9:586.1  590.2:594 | 0.21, 21.5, 21.7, 21.6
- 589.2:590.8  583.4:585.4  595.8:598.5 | 0.15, 21.7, 21.9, 21.8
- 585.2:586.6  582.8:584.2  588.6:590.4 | 0.07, 21.7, 19.3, 20.7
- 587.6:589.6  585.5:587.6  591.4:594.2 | 0.08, 19.7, 21.7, 20.4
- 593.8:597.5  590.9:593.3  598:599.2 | 0.27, 22.3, 22.7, 22.5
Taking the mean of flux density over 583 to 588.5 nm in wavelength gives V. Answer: 20.6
